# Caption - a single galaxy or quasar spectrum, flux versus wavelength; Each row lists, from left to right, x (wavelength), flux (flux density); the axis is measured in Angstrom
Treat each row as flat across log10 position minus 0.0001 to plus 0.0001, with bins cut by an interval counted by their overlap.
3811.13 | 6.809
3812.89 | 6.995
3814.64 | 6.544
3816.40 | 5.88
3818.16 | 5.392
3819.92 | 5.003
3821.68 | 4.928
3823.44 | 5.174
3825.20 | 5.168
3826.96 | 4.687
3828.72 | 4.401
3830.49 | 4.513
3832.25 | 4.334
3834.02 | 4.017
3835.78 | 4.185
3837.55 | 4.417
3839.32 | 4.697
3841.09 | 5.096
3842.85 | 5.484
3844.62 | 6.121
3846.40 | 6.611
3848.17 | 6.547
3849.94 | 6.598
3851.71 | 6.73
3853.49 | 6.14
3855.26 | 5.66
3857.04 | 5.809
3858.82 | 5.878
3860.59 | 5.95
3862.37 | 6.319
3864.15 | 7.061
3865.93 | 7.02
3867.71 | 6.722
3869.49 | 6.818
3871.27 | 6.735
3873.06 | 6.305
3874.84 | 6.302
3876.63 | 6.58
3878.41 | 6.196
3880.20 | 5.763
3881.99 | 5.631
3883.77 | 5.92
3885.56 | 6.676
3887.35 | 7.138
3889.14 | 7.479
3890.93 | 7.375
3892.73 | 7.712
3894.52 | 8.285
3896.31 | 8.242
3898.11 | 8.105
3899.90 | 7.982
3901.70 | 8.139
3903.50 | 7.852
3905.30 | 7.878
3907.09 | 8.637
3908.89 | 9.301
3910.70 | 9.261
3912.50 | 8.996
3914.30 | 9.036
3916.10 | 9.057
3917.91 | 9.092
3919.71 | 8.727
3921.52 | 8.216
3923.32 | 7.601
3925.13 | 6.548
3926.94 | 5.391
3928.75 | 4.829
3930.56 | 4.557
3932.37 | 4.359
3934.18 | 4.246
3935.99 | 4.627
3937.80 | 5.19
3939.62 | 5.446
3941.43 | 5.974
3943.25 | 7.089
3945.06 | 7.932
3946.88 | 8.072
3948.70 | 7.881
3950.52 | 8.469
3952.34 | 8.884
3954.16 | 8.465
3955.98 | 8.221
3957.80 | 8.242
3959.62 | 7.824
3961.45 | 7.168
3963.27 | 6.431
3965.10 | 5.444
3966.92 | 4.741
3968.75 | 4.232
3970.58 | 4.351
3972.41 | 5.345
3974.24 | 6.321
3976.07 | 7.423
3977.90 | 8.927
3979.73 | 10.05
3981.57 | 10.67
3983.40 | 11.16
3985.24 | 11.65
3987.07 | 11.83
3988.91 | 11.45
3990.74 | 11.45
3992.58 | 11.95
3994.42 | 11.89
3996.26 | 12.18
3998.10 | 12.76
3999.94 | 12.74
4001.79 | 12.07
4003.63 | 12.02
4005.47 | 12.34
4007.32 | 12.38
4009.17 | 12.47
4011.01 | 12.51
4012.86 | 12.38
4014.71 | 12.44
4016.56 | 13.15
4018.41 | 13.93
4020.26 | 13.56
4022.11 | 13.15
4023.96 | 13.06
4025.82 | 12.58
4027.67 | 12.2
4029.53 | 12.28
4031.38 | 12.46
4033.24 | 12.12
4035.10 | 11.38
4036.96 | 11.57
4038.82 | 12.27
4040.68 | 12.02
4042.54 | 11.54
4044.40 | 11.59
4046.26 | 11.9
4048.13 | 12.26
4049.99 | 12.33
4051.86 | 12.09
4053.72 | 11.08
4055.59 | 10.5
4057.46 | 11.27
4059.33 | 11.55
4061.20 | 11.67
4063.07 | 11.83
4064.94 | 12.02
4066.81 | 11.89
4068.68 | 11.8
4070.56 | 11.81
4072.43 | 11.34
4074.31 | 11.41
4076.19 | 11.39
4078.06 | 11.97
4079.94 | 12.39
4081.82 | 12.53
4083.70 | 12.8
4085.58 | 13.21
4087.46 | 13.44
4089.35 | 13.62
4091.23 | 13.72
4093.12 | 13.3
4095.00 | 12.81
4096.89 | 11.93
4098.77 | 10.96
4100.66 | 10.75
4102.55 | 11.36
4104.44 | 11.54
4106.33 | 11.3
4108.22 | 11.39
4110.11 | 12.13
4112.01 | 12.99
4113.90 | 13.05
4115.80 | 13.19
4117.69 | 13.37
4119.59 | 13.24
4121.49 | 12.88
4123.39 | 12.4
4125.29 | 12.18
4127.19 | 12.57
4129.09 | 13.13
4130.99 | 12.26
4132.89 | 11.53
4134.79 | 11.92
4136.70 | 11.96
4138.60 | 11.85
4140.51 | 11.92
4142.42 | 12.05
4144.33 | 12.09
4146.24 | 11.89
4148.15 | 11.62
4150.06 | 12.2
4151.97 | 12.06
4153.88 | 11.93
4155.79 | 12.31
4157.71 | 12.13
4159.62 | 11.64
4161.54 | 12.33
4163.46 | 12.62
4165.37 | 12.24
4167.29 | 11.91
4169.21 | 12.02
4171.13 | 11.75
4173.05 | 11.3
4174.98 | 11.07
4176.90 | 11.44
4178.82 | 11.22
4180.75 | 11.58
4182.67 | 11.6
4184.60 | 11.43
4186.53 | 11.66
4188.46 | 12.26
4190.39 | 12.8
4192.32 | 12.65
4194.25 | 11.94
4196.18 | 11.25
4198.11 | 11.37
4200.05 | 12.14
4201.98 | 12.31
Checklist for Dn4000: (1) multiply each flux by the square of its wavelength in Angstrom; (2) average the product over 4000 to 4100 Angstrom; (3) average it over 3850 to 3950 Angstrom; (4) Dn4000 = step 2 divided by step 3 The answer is 1.9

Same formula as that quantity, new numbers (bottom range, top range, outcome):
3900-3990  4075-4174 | 1.76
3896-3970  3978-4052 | 1.75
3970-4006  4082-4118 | 1.26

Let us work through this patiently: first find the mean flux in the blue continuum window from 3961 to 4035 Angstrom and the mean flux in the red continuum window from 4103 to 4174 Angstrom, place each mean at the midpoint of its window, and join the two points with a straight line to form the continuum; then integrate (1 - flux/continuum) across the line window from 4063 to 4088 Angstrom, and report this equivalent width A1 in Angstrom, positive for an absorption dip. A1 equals -1.3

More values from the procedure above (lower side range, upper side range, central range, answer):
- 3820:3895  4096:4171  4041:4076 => -4.09 Angstrom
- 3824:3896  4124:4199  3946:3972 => 3.13 Angstrom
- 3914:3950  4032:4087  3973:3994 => -3.39 Angstrom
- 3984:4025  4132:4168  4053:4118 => 0.55 Angstrom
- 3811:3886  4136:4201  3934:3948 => 2.55 Angstrom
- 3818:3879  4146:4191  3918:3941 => 4.16 Angstrom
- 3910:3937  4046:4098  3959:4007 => -1.69 Angstrom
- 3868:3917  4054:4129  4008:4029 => -4.73 Angstrom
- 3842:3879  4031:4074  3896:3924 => -2.80 Angstrom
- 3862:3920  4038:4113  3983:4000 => -3.28 Angstrom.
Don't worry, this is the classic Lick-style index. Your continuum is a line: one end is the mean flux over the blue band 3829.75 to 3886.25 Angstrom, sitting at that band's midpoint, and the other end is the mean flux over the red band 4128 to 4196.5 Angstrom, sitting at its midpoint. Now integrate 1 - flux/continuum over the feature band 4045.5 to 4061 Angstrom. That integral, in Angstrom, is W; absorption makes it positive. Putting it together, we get -2.9 Angstrom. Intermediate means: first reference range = 5.9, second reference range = 11.9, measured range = 11.6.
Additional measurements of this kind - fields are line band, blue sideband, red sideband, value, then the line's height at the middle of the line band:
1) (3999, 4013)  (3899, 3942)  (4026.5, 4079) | -3.1 Angstrom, 10.1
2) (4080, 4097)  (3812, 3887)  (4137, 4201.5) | -4.4 Angstrom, 10.4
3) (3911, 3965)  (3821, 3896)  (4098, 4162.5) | 4.5 Angstrom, 7.8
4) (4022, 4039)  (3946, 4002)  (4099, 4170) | -3.7 Angstrom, 10.1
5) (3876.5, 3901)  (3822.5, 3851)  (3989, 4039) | 0.6 Angstrom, 7.27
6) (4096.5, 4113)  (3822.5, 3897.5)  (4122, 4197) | -1.0 Angstrom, 10.9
